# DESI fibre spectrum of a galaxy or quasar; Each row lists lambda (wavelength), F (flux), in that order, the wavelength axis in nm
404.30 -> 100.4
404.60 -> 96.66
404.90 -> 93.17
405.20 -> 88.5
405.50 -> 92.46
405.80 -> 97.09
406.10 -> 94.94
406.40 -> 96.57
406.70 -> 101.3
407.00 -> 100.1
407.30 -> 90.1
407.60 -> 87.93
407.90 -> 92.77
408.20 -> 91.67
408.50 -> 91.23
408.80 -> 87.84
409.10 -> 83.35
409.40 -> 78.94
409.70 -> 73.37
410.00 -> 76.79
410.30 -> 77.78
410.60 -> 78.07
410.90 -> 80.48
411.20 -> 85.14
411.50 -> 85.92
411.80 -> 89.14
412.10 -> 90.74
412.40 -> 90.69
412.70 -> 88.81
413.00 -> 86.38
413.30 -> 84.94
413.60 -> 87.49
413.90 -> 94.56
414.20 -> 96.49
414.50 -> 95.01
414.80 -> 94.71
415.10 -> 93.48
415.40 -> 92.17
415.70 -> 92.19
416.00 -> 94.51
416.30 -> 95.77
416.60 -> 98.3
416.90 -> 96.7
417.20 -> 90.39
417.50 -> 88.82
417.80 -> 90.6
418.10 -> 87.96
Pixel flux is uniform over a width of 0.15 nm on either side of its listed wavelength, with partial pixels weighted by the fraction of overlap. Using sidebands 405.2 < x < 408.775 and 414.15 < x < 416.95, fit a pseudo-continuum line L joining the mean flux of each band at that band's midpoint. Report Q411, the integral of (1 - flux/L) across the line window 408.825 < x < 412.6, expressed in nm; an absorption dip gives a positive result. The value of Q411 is 0.46 nm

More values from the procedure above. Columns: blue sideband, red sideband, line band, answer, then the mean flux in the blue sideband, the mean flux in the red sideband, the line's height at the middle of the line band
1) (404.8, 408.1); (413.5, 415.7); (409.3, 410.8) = 0.268 nm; 94.1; 93.5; 93.8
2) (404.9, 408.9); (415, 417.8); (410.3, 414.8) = 0.260 nm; 93.3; 93.4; 93.4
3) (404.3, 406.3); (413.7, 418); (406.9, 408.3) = 0.029 nm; 94.4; 93.7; 94.2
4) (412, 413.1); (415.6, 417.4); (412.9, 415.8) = -0.005 nm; 89.2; 94.5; 91.6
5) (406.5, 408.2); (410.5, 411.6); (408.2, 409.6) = 0.059 nm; 94.3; 82.4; 89.3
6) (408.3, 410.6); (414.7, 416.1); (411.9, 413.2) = -0.021 nm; 81.3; 93.3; 87.6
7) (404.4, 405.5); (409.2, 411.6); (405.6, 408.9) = -0.245 nm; 93.1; 79.5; 87.4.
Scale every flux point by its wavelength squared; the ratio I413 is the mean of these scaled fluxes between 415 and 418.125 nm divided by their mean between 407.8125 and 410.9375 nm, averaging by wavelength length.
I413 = 1.16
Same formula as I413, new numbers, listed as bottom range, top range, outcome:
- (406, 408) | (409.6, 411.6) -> 0.85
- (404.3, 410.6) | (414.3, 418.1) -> 1.09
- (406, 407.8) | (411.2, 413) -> 0.95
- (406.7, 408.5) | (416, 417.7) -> 1.05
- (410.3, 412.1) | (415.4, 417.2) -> 1.16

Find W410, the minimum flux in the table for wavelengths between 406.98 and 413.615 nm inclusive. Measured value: 73.37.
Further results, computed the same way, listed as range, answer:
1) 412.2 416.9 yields 84.94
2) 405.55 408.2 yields 87.93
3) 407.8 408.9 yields 87.84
